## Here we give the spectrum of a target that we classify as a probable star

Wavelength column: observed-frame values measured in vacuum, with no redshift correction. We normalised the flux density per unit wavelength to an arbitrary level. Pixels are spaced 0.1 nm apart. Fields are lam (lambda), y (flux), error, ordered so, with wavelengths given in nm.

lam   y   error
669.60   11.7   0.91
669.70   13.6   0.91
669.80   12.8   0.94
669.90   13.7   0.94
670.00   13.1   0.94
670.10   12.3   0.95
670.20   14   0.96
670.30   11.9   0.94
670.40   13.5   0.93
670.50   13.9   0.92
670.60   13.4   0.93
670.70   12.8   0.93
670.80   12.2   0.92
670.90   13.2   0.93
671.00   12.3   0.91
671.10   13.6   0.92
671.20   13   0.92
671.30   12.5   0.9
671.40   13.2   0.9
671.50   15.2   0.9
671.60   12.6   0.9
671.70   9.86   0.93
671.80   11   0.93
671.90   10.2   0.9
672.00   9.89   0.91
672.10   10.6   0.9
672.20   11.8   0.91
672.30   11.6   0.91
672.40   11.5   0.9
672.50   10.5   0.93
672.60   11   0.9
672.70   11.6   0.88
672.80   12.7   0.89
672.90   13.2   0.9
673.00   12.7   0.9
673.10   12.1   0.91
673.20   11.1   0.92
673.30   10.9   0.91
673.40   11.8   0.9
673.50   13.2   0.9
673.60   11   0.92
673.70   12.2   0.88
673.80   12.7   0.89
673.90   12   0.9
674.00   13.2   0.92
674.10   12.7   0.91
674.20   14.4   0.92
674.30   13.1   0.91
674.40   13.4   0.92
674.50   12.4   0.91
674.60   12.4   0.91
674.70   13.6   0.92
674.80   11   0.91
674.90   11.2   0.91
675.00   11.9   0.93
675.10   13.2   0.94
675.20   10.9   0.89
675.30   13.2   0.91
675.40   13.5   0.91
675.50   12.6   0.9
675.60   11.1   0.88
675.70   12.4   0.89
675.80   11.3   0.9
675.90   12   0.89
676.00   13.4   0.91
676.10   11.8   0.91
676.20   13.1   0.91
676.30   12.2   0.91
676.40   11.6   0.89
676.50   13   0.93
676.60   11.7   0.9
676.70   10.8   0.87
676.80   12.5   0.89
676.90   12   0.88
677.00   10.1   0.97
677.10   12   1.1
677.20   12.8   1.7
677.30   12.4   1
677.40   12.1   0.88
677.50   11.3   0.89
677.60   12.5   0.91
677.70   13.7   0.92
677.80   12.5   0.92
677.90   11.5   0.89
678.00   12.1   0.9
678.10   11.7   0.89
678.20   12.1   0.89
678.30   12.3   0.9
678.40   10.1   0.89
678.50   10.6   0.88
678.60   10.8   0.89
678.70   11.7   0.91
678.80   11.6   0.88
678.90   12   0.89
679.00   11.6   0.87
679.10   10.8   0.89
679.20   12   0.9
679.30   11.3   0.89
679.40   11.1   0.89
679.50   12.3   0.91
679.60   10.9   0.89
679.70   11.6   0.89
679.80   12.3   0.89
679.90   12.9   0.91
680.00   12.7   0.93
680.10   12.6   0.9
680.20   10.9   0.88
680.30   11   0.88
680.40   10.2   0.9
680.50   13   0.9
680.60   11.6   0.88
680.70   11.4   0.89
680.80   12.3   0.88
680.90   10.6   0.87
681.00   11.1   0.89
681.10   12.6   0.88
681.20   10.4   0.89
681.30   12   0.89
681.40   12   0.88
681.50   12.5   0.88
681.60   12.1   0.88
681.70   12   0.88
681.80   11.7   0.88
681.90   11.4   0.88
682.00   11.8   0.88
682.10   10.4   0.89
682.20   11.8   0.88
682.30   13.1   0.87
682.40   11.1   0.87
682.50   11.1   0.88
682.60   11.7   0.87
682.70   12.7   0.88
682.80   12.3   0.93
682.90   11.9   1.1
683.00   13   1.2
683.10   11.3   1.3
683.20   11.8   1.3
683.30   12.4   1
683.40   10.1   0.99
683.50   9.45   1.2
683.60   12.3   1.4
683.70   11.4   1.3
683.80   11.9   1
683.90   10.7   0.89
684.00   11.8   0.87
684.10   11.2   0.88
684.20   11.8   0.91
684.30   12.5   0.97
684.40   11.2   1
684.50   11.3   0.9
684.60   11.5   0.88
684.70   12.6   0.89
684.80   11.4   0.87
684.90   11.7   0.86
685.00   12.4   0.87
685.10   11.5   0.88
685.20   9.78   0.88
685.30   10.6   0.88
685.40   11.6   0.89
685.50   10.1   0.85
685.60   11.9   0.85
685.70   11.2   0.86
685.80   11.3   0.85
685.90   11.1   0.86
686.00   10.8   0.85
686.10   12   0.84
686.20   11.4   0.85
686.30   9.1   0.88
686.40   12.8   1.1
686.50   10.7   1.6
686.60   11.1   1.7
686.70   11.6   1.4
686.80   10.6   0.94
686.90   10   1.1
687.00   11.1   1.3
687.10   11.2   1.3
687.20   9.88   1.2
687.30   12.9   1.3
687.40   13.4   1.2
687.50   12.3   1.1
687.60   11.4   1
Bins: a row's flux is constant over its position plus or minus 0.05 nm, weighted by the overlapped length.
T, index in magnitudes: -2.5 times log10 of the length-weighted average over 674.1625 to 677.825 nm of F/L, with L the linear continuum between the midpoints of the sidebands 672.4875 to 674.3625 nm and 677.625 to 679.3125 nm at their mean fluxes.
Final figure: -0.03 mag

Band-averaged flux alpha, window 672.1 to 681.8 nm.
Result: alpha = 12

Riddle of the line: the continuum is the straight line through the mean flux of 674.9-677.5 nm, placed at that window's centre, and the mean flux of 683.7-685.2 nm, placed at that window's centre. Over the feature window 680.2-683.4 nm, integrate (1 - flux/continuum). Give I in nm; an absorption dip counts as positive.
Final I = 0.015 nm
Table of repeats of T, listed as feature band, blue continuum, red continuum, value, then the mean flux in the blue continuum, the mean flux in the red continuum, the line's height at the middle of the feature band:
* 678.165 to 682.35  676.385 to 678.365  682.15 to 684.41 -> 0.02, 12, 11.7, 11.9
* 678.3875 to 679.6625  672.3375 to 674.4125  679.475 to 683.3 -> 0.06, 12.2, 11.8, 11.9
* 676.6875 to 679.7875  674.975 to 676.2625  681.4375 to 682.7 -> 0.04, 12.3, 11.8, 12.1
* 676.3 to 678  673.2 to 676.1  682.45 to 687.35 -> 0.01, 12.3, 11.4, 12.1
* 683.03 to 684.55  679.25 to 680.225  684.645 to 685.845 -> 0.01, 11.9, 11.3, 11.5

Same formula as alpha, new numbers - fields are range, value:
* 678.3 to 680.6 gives 11.6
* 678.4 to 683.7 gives 11.6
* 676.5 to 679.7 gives 11.7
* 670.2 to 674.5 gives 12.3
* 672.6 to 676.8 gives 12.3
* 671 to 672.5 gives 11.9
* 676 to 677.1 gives 12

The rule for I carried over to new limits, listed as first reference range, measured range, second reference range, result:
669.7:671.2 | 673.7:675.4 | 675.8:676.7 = -0.019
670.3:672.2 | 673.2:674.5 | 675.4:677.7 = -0.027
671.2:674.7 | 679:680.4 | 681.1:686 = 0.011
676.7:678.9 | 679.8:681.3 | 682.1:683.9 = 0.004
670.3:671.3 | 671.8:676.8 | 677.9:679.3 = 0.101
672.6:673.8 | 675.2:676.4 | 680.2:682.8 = -0.041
